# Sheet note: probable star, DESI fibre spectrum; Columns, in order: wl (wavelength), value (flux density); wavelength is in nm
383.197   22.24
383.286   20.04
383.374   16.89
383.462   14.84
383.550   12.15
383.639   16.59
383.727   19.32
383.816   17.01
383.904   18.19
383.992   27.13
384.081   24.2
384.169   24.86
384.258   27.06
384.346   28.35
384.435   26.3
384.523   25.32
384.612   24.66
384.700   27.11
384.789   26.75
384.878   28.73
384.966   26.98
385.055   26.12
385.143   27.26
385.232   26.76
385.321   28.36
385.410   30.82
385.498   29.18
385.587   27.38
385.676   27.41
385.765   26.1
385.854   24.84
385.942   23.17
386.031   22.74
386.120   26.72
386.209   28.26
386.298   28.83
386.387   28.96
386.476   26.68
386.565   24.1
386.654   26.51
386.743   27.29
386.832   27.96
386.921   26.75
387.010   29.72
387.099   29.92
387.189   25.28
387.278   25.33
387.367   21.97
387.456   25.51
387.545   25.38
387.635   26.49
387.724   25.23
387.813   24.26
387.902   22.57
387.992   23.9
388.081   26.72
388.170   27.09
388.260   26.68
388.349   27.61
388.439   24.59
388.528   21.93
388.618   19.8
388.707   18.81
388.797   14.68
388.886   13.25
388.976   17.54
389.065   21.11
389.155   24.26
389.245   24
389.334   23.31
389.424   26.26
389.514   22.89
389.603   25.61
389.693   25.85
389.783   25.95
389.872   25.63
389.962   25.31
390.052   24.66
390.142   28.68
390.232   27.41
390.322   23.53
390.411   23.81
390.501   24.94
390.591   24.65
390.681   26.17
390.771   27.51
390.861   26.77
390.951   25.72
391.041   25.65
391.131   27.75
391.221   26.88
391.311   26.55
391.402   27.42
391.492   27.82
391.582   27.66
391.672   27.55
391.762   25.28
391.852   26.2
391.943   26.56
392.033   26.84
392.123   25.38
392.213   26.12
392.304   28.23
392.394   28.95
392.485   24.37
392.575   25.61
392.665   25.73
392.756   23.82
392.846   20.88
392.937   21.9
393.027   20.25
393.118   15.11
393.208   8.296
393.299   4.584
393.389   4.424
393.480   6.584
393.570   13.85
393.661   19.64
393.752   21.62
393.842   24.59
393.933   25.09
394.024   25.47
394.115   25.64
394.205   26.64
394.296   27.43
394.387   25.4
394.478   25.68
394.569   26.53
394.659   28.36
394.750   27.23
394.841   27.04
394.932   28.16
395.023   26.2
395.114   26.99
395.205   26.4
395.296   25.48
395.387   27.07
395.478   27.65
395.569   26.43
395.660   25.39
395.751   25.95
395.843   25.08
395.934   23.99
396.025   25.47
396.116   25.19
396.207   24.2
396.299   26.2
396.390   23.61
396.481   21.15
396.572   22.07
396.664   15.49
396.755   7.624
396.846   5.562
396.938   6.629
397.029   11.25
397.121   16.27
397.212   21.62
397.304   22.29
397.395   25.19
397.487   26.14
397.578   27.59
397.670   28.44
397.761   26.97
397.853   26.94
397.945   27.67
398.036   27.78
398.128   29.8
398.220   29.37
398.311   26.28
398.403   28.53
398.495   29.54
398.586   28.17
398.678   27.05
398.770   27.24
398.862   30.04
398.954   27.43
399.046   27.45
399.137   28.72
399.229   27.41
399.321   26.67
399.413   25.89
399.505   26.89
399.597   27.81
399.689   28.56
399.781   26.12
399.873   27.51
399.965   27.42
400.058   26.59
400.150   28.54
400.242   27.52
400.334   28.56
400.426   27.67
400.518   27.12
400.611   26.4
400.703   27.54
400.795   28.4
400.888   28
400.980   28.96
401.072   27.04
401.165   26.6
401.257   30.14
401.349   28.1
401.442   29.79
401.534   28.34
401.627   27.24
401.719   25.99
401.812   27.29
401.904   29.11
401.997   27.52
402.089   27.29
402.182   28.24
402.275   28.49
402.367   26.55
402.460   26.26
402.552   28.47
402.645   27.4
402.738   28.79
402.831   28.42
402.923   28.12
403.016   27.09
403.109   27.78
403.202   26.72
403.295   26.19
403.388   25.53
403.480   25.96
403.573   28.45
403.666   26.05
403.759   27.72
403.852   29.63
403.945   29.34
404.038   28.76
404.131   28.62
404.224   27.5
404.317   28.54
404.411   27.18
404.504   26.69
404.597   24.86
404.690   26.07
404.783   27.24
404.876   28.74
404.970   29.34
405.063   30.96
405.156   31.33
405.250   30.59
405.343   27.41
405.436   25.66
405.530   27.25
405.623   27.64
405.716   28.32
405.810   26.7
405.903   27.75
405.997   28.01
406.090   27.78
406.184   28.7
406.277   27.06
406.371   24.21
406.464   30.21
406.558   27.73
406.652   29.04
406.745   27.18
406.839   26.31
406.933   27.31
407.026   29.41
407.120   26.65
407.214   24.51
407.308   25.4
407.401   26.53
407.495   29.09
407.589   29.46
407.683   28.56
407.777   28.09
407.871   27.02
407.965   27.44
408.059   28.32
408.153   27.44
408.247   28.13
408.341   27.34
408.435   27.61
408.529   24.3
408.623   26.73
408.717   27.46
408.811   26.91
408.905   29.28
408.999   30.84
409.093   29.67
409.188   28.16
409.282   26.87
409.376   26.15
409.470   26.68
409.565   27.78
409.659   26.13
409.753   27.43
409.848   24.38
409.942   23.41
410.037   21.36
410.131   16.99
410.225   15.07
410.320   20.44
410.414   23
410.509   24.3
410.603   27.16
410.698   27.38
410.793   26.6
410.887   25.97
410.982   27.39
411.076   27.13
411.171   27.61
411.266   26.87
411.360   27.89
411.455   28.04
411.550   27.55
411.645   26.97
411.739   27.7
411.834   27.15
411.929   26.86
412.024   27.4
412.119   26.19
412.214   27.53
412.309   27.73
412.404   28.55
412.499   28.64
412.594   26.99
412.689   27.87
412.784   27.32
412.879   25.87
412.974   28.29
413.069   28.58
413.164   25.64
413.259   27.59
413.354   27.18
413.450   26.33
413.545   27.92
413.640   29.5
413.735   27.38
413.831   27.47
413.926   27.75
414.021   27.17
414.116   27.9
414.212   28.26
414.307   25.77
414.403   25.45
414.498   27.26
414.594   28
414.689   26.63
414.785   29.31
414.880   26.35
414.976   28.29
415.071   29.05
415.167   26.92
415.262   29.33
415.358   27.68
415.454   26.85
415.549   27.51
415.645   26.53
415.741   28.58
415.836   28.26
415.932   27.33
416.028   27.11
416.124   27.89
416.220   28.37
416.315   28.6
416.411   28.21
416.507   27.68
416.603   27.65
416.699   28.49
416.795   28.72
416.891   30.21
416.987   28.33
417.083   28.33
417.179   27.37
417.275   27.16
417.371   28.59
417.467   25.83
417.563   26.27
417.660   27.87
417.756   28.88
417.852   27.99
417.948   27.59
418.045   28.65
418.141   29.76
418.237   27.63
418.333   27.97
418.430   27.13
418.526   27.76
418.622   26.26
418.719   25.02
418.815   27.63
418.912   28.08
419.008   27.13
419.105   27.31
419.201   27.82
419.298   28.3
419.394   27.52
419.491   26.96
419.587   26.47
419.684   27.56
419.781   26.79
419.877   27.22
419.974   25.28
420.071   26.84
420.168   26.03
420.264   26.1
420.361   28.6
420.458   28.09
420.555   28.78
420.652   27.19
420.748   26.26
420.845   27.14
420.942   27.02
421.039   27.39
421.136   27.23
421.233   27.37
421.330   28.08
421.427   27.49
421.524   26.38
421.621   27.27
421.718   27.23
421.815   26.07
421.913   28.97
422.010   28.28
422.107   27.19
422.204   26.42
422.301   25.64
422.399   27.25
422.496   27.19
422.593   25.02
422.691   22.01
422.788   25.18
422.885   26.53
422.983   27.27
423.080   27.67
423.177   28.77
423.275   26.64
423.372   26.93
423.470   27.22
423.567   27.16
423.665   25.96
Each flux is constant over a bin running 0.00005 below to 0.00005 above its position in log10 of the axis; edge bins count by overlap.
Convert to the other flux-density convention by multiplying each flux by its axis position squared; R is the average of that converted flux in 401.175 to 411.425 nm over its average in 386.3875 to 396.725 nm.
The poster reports 1.2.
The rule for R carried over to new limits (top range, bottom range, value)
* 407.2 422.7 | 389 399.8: 1.24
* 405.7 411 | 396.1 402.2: 1.08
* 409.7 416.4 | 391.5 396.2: 1.24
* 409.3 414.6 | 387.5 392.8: 1.18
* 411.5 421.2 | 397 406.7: 1.08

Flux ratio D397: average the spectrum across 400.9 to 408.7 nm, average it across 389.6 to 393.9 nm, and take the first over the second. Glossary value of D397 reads 1.18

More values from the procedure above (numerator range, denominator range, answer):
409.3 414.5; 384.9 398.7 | 1.08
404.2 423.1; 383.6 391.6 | 1.08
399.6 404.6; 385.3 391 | 1.10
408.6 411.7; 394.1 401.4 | 1.01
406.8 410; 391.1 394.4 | 1.20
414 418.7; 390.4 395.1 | 1.17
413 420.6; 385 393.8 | 1.14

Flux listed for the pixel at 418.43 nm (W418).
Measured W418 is 27.13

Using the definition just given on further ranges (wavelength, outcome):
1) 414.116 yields 27.9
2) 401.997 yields 27.52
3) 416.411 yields 28.21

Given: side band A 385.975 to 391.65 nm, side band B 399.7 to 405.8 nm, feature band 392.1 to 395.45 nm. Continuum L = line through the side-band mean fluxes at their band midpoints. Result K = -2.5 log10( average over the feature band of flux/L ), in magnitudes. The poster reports 0.15 mag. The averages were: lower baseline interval 25.1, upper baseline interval 27.8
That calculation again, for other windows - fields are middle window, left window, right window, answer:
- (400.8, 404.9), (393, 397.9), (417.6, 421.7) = -0.175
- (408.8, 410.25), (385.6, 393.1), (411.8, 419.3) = 0.061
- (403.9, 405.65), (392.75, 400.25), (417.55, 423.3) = -0.131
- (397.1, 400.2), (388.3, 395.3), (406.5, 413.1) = -0.091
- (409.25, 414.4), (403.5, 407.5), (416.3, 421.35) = 0.050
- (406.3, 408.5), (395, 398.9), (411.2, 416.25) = -0.052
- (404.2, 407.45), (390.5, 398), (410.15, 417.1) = -0.081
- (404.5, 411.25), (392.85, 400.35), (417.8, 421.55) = -0.056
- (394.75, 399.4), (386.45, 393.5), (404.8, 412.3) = 0.024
